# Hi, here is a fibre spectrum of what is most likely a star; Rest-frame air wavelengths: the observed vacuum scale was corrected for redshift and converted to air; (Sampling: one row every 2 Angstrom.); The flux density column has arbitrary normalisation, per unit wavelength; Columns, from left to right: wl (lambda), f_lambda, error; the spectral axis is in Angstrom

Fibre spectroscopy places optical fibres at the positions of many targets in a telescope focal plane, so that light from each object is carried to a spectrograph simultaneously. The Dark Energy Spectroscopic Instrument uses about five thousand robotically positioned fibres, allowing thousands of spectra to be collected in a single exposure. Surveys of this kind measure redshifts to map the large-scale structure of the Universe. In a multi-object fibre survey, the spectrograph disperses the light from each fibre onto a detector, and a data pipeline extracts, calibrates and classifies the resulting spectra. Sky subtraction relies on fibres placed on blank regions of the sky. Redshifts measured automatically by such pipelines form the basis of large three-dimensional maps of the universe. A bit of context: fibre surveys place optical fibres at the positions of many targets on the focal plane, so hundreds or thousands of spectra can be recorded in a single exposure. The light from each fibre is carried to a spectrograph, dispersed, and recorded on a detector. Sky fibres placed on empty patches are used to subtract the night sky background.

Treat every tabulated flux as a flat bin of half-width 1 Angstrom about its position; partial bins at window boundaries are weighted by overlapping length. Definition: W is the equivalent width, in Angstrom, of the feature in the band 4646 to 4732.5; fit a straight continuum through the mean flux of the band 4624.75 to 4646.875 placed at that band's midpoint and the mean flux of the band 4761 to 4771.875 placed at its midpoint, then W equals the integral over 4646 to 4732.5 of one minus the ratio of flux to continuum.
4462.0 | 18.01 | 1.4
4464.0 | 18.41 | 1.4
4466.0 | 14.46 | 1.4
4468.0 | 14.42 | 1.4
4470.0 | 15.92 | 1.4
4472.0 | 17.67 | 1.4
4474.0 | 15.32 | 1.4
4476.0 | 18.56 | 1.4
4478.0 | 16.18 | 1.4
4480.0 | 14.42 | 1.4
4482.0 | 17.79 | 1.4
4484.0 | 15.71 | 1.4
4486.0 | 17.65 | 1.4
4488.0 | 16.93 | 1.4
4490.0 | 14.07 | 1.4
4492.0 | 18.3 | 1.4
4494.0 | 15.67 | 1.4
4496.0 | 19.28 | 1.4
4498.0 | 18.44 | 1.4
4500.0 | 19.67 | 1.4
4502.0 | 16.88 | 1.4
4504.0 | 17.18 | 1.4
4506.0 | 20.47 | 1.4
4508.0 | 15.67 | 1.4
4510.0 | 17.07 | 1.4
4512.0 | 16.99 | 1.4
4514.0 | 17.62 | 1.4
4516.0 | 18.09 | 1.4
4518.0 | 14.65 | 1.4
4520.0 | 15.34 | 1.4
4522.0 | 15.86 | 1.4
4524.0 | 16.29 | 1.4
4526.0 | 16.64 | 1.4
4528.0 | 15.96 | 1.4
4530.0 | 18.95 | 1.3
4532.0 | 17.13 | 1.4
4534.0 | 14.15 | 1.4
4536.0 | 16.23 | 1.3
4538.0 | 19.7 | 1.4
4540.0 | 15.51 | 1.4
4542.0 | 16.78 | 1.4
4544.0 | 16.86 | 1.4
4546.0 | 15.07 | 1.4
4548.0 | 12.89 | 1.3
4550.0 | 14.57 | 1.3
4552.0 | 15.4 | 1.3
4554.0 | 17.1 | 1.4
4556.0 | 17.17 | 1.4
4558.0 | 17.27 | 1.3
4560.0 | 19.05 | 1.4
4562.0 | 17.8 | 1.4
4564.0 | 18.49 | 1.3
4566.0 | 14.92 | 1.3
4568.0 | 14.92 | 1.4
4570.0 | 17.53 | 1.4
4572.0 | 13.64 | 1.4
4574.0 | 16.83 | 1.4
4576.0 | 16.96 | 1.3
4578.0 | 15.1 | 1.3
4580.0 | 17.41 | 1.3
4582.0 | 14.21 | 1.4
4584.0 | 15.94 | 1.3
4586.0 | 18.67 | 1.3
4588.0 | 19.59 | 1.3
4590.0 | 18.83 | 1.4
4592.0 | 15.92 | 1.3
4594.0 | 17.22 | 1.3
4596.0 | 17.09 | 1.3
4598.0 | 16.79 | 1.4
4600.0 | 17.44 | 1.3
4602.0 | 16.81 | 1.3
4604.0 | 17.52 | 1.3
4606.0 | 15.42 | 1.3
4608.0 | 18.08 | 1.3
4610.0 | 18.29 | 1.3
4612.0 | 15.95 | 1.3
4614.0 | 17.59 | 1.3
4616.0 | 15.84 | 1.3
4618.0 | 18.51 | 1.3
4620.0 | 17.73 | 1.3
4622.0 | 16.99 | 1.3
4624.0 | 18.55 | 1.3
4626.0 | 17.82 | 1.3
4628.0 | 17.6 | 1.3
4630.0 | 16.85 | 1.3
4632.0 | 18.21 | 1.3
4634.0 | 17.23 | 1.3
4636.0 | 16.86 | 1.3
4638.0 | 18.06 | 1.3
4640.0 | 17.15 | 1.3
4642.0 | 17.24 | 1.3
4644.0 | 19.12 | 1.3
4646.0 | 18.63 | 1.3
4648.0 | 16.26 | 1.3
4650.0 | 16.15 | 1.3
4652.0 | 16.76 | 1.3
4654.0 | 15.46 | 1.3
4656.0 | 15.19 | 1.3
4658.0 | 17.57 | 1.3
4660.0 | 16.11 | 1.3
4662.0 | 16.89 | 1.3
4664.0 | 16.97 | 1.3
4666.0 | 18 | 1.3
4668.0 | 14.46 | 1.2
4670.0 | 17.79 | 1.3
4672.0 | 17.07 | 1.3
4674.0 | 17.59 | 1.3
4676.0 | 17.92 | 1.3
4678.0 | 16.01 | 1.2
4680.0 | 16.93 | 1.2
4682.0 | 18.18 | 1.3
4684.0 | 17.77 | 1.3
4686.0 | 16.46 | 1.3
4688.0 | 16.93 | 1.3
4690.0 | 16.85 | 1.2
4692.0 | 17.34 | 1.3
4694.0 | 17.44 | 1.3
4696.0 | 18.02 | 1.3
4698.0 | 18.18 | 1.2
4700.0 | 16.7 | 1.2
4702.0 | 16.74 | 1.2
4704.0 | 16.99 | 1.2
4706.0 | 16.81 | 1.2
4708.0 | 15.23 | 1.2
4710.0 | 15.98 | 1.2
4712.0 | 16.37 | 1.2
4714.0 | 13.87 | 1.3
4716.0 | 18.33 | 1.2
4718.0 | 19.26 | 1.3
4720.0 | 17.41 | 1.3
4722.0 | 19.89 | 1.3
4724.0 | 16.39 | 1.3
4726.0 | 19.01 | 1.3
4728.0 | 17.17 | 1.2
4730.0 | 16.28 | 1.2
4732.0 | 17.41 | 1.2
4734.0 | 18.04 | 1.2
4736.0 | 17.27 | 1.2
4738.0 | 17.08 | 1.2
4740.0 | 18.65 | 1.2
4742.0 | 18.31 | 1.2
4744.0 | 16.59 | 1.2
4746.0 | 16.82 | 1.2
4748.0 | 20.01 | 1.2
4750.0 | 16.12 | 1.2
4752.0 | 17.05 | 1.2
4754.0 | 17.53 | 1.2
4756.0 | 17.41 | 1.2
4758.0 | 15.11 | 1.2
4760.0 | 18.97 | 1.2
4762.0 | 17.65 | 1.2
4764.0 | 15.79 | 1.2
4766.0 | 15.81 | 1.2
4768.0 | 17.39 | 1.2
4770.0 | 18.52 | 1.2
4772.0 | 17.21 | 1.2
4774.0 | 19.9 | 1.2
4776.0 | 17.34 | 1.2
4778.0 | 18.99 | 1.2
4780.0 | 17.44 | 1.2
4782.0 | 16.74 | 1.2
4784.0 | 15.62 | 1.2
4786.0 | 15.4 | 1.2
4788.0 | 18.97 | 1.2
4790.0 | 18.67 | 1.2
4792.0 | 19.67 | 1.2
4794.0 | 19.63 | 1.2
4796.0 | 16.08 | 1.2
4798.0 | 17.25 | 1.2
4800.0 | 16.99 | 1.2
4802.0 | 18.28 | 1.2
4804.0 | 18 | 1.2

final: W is 2.2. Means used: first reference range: 17.7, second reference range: 17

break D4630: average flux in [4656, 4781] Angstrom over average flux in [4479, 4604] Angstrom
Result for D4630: 1.0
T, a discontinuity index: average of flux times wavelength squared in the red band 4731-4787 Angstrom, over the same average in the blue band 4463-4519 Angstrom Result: 1.2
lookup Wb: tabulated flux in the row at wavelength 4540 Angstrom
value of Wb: 15.51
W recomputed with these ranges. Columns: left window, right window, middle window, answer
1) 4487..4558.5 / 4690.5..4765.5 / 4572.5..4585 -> 0.7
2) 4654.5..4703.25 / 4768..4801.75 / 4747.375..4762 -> 0.1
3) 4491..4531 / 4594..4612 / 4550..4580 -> 1.1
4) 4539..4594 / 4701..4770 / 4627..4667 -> -0.7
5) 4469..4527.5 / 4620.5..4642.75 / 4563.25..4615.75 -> 1.6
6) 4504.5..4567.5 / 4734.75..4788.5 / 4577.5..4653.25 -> -1.6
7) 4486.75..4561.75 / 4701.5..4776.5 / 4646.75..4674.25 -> 0.9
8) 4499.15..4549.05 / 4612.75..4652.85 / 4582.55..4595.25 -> -0.3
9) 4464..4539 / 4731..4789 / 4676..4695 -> 0.1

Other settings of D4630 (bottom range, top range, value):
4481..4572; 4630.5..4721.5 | 1.02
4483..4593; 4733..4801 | 1.05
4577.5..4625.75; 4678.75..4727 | 1.00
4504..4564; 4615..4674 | 1.03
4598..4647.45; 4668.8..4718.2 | 0.98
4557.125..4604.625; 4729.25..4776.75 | 1.03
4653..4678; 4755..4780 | 1.05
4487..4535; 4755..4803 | 1.03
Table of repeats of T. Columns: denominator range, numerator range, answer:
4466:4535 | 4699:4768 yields 1.13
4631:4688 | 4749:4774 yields 1.05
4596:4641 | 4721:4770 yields 1.06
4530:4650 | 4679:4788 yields 1.09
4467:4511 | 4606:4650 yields 1.09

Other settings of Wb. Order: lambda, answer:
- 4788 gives 18.97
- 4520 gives 15.34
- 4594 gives 17.22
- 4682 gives 18.18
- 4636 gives 16.86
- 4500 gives 19.67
